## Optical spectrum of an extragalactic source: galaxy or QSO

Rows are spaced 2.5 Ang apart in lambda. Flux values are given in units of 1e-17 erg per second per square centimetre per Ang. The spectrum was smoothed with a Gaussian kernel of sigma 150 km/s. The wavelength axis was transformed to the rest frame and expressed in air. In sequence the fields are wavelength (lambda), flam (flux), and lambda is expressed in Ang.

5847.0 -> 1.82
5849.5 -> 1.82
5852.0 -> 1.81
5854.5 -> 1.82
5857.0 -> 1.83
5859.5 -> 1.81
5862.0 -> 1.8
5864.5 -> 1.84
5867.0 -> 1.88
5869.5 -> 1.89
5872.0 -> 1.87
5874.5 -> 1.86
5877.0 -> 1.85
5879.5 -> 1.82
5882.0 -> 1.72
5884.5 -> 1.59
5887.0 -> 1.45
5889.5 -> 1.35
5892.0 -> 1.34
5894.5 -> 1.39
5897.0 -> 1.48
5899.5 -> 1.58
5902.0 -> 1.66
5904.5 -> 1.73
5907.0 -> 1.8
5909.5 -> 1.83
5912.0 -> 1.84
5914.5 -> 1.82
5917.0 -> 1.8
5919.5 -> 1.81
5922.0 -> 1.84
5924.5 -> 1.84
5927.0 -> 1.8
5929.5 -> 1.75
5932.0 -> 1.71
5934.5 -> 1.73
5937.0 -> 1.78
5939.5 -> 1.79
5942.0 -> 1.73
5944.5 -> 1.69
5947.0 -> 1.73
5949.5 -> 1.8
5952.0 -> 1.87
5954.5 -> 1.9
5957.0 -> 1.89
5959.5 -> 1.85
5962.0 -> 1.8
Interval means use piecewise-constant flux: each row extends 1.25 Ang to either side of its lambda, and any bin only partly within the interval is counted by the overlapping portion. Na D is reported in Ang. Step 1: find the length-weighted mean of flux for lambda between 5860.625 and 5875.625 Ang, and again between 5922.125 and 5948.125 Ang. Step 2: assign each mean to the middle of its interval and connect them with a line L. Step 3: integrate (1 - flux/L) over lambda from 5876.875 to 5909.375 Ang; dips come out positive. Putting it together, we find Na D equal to 4.0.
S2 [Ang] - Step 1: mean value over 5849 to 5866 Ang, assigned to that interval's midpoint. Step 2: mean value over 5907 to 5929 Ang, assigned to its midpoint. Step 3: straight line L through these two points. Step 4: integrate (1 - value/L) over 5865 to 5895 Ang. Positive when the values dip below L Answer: 2.3 Ang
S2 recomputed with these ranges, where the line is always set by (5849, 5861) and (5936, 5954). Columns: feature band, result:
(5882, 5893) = 2.05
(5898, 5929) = 0.24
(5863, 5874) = -0.34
